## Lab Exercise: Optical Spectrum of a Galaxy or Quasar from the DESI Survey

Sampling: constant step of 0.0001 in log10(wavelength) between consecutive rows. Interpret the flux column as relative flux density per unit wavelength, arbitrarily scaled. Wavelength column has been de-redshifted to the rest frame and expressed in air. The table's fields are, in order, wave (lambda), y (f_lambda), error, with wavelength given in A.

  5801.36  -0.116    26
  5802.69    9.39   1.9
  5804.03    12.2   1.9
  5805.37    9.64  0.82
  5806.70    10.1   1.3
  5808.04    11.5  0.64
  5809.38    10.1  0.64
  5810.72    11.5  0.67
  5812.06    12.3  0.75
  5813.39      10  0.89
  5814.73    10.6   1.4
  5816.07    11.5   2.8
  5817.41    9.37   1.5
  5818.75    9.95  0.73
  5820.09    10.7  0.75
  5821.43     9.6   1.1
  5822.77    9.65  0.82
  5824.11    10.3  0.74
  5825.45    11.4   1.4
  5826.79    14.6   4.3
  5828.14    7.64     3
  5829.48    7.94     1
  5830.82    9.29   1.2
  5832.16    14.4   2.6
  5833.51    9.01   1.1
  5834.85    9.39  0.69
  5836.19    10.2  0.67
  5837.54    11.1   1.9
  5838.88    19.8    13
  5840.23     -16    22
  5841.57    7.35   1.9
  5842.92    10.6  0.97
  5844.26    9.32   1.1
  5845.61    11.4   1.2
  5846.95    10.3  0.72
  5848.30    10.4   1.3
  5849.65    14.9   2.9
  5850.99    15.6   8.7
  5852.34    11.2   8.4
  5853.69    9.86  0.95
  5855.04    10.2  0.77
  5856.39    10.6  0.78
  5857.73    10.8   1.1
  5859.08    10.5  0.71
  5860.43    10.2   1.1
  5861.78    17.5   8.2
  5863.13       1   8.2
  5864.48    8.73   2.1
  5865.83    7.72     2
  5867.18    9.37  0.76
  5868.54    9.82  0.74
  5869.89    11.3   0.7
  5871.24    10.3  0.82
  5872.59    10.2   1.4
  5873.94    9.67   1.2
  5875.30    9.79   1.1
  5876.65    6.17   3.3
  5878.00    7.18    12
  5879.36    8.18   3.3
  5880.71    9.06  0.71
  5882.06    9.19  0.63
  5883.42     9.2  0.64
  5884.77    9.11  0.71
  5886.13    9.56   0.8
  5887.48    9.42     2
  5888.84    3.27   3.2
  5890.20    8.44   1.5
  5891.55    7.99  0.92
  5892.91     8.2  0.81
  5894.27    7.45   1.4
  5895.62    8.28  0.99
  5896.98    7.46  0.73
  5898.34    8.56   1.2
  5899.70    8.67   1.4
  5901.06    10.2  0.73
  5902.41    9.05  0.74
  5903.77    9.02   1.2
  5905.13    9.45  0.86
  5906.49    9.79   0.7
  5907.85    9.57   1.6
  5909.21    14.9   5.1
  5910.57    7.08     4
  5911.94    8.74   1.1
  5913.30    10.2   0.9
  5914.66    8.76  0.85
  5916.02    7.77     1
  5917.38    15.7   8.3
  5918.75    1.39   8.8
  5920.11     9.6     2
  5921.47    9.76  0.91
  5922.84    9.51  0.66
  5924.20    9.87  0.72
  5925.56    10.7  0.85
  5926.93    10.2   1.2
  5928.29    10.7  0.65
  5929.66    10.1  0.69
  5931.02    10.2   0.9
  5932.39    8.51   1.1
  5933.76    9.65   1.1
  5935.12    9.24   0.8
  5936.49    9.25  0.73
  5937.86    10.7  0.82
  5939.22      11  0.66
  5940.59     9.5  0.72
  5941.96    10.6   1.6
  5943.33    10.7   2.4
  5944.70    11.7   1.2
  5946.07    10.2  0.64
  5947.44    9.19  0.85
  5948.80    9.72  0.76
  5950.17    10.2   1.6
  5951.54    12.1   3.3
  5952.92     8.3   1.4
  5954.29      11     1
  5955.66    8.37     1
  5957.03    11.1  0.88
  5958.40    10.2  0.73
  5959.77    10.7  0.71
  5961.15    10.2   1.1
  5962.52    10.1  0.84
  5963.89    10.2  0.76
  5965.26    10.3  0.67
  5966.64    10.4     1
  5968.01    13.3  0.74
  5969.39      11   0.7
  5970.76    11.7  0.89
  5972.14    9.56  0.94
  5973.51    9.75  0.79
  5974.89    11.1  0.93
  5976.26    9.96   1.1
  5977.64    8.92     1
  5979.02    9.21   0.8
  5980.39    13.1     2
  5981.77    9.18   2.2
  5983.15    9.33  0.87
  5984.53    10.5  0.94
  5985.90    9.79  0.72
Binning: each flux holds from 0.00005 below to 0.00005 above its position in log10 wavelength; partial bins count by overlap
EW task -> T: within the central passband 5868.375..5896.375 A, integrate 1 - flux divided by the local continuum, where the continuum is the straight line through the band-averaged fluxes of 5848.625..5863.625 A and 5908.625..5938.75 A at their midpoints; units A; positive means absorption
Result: 5.3 A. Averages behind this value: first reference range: 11.2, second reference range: 9.65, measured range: 8.63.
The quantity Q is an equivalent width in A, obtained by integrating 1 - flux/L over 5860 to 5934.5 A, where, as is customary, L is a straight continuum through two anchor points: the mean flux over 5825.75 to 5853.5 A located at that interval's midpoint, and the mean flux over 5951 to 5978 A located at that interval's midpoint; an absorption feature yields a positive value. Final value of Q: 7.7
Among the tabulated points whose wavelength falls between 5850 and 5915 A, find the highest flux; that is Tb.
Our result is 17.5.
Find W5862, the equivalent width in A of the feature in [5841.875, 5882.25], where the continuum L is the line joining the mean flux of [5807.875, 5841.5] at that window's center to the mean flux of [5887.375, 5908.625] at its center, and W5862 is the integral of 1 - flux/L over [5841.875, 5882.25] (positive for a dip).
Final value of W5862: -4.1 A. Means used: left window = 9.76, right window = 8.43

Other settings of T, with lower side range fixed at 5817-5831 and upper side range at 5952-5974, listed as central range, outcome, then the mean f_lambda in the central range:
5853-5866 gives 0.48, 9.79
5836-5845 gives 2.45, 7.36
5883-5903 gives 3.78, 8.31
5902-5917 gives 0.97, 9.62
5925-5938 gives 0.56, 9.88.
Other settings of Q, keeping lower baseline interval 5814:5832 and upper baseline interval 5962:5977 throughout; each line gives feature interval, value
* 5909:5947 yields 2.77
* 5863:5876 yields 1.64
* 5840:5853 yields 1.30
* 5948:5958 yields 0.50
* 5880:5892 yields 2.41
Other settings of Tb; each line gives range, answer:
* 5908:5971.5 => 15.7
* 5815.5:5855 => 19.8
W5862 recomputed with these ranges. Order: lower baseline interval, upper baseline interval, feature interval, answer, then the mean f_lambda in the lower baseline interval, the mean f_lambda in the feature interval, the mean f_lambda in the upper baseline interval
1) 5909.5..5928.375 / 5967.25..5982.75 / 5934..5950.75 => -0.5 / 9.36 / 10.2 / 10.6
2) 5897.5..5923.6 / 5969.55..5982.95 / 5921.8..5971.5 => -2.2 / 9.34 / 10.3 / 10.3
